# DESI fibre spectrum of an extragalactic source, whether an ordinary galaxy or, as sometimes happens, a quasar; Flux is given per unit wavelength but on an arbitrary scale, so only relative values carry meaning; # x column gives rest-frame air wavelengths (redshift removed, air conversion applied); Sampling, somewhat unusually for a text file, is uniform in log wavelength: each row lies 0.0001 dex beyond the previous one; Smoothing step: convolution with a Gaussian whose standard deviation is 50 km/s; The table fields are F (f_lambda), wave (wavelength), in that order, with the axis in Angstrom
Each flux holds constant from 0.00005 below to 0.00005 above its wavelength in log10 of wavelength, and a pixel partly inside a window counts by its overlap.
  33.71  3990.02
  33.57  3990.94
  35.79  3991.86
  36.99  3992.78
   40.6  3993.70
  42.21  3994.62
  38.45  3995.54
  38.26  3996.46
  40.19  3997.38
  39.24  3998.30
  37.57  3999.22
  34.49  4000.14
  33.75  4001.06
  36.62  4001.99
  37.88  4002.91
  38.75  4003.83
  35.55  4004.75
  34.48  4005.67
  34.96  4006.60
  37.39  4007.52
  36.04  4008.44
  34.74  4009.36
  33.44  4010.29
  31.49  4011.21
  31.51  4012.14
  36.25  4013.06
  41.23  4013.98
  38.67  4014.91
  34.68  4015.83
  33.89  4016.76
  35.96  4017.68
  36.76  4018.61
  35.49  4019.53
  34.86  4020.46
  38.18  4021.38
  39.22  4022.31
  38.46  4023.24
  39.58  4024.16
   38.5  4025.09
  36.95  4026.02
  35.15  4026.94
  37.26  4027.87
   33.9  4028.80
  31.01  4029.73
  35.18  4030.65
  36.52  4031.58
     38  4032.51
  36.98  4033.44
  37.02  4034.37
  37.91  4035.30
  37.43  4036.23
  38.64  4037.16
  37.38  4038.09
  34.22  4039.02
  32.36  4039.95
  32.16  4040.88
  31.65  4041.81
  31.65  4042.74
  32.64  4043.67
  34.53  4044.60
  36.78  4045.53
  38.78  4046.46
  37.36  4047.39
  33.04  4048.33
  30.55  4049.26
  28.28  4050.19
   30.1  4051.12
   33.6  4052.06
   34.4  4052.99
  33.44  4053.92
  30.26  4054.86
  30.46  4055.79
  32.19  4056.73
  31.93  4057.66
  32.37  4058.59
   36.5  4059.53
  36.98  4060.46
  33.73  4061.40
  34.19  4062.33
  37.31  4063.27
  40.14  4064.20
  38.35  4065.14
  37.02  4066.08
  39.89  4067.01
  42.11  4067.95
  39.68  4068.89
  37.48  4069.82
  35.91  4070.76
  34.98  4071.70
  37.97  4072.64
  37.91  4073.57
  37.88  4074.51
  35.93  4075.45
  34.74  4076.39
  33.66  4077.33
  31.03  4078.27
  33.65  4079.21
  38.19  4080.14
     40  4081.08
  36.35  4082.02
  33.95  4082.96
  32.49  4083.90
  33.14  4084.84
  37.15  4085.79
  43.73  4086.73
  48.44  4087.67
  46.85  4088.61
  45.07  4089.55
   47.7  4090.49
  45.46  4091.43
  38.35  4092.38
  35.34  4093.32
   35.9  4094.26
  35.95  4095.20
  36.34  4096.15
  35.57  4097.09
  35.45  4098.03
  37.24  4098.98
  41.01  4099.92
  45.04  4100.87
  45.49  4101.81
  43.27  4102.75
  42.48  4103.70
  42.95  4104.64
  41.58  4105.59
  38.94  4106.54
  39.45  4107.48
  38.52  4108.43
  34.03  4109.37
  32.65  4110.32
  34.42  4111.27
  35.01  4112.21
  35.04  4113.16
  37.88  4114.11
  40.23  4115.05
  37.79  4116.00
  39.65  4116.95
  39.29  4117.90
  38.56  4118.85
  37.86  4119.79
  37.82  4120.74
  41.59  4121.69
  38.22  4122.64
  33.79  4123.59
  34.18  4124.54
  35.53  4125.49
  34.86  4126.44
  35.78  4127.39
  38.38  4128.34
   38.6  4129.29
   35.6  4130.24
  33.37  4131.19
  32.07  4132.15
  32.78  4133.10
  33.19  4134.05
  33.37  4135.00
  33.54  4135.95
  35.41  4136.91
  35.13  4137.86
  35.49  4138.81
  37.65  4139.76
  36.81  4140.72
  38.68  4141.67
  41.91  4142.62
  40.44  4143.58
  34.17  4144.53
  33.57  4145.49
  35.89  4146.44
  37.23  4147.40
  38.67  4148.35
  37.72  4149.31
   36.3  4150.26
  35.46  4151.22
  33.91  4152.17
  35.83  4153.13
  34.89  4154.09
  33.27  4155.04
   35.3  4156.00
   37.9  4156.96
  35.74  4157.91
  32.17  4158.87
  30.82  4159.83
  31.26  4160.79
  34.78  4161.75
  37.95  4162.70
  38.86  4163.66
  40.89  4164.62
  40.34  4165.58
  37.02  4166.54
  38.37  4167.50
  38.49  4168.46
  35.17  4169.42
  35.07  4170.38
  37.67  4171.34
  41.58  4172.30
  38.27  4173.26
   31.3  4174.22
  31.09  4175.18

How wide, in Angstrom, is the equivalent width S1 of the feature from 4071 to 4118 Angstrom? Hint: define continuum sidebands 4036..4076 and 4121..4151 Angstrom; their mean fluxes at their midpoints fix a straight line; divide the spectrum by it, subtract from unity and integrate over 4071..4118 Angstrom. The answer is -3.7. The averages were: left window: 35.1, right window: 36.1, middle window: 38.4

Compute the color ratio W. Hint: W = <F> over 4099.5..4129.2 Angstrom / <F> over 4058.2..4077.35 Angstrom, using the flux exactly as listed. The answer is 1.0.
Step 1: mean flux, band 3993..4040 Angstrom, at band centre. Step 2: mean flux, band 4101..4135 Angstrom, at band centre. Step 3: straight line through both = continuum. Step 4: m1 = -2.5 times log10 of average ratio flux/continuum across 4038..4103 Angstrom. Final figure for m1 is 0.01 mag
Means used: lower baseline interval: 36.6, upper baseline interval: 37.5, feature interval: 36.6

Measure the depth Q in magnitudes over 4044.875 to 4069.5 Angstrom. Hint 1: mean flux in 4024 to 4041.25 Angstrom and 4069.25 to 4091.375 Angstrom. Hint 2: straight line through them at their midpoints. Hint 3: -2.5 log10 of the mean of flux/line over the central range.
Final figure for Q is 0.07 mag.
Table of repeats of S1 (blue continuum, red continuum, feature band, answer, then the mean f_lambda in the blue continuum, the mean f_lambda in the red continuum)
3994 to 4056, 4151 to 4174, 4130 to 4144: 0.2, 35.6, 36.3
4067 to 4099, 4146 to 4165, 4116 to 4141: 0.3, 38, 35.7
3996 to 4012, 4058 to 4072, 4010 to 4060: 2.2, 36.1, 37.1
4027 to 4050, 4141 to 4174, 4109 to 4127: -0.3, 35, 36.6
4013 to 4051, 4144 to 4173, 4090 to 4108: -2.1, 35.7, 36.2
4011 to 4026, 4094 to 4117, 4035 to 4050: 1.0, 36.6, 38.5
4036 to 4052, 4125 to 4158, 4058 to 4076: -1.4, 33.9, 35.8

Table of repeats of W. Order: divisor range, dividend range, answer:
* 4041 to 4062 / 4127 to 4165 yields 1.08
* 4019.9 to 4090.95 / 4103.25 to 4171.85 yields 1.01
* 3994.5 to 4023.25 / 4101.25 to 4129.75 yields 1.05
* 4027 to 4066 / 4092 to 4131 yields 1.10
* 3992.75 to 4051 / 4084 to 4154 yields 1.05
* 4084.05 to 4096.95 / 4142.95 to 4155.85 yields 0.89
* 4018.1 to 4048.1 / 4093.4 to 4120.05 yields 1.07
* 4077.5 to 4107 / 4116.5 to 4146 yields 0.92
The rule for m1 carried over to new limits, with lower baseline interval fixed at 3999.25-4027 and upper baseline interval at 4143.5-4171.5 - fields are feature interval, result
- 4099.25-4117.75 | -0.089 mag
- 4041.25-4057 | 0.102 mag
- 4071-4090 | -0.043 mag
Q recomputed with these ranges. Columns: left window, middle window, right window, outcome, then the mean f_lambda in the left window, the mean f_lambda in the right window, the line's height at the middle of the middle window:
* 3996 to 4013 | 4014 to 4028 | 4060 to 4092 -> -0.017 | 35.9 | 38.2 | 36.4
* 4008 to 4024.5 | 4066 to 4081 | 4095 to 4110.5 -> 0.040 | 36.1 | 39.3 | 38.3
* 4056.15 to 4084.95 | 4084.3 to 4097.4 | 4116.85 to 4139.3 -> -0.123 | 36.1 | 35.9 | 36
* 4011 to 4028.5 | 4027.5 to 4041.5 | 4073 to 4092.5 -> 0.042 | 36.6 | 38.7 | 37.1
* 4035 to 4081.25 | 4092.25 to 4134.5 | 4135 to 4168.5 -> -0.050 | 35.2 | 36.3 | 35.8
